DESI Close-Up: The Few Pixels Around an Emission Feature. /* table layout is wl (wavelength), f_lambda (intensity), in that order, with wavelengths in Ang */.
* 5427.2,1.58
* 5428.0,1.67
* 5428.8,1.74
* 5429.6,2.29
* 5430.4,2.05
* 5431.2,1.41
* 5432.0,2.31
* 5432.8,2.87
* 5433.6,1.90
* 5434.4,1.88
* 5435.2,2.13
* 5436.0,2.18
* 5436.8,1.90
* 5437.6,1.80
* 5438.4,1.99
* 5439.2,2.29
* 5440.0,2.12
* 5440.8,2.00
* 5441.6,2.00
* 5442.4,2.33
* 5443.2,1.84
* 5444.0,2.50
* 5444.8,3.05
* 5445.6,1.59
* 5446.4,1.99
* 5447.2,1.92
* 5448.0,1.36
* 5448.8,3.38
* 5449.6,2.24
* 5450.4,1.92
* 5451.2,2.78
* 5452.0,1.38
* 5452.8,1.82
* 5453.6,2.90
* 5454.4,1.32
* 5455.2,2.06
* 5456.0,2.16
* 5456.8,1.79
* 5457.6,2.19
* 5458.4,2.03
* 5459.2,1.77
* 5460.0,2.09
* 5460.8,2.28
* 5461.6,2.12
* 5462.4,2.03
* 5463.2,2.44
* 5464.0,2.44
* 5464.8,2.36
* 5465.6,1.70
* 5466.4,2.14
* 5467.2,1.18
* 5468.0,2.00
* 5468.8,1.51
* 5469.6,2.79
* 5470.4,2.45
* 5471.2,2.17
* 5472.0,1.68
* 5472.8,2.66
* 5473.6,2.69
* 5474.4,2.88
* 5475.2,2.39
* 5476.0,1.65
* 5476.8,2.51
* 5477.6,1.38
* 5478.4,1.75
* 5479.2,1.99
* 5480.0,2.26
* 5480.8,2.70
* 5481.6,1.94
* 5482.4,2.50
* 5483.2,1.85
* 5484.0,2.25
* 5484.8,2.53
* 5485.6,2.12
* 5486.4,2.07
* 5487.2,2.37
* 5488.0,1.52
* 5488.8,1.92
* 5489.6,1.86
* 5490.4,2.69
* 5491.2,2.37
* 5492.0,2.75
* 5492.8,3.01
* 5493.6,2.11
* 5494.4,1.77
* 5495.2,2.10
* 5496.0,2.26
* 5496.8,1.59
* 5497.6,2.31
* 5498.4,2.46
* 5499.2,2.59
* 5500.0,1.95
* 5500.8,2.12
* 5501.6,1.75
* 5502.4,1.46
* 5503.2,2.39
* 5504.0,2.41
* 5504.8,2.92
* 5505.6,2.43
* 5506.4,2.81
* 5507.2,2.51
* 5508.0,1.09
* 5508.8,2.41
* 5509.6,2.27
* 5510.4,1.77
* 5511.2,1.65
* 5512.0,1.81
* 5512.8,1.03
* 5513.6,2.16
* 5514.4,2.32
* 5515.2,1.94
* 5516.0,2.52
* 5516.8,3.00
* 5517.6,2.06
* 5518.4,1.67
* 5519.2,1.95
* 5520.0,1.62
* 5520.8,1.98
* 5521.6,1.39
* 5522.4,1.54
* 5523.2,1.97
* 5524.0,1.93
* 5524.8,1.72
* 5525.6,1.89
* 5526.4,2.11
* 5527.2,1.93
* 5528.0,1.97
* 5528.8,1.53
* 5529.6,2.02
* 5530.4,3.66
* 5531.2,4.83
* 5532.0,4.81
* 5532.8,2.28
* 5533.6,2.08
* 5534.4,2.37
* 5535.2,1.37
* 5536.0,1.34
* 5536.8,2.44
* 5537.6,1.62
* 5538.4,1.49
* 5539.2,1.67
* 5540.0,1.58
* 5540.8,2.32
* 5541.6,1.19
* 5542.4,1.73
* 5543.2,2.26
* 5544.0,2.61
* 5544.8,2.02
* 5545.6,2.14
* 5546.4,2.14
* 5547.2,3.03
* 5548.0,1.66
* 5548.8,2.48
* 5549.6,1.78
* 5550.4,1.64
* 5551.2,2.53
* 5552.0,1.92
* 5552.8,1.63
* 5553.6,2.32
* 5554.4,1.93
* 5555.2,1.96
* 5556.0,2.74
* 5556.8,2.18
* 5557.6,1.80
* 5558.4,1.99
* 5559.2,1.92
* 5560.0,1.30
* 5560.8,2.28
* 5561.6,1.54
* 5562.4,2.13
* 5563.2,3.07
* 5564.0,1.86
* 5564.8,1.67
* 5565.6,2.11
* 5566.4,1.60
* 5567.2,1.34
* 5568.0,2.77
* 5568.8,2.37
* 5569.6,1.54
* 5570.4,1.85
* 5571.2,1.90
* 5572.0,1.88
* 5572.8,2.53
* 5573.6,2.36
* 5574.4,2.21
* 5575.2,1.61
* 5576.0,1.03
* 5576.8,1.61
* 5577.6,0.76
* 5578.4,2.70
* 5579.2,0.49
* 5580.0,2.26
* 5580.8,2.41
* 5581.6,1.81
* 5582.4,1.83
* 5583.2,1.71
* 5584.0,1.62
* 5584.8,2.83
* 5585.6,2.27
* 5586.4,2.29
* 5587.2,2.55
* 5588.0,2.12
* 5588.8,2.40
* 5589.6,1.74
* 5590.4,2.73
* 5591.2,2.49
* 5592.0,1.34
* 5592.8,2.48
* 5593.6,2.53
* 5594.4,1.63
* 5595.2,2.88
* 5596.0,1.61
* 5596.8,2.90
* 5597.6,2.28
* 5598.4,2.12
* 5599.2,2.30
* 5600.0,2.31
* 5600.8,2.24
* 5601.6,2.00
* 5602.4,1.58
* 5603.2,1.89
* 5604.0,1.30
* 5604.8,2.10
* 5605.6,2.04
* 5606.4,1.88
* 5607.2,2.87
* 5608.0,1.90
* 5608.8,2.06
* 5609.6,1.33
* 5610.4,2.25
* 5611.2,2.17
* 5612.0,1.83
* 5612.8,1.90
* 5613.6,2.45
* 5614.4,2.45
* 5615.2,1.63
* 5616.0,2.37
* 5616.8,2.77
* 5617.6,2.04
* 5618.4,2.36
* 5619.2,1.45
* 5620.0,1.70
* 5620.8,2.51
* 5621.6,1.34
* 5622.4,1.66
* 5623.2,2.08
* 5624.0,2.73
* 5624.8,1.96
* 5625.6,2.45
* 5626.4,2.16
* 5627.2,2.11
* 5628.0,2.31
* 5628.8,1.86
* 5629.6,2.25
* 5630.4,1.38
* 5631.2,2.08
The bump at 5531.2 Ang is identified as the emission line H-beta 4861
